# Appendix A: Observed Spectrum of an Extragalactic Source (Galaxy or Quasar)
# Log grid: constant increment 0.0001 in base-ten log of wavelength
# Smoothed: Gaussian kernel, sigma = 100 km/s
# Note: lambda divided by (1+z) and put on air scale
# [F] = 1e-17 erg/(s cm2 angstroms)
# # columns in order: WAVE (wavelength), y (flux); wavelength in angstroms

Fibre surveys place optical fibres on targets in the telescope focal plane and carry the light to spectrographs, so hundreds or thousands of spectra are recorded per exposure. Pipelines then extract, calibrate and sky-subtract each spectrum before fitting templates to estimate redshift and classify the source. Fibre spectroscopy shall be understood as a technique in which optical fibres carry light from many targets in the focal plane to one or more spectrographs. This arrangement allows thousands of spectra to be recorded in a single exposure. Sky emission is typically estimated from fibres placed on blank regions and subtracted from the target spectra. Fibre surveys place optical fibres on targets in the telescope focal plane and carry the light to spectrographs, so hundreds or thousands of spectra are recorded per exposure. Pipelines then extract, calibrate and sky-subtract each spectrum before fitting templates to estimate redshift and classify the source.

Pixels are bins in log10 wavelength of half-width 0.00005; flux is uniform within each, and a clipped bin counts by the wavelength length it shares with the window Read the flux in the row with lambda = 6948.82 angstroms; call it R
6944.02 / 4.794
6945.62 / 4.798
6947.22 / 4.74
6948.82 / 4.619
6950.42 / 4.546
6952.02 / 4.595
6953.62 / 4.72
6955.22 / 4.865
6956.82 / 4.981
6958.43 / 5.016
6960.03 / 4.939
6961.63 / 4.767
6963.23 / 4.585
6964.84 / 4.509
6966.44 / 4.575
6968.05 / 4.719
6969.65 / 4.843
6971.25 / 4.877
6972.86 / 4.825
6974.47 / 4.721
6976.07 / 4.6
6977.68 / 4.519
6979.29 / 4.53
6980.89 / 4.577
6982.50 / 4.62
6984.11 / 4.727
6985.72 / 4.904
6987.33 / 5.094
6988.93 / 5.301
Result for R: 4.619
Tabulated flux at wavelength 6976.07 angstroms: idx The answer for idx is 4.6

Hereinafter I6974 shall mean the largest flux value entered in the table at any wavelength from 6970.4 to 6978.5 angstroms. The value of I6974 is 4.877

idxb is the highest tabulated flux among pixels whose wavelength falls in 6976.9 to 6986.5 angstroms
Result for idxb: 4.904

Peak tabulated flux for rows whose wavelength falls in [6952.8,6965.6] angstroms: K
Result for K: 5.016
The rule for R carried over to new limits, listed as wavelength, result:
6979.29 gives 4.53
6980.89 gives 4.577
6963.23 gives 4.585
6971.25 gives 4.877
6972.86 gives 4.825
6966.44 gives 4.575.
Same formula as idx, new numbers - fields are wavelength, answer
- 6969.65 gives 4.843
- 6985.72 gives 4.904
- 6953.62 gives 4.72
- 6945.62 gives 4.798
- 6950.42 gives 4.546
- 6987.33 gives 5.094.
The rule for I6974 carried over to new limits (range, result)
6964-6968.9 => 4.719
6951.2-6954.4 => 4.72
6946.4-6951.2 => 4.74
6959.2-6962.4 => 4.939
